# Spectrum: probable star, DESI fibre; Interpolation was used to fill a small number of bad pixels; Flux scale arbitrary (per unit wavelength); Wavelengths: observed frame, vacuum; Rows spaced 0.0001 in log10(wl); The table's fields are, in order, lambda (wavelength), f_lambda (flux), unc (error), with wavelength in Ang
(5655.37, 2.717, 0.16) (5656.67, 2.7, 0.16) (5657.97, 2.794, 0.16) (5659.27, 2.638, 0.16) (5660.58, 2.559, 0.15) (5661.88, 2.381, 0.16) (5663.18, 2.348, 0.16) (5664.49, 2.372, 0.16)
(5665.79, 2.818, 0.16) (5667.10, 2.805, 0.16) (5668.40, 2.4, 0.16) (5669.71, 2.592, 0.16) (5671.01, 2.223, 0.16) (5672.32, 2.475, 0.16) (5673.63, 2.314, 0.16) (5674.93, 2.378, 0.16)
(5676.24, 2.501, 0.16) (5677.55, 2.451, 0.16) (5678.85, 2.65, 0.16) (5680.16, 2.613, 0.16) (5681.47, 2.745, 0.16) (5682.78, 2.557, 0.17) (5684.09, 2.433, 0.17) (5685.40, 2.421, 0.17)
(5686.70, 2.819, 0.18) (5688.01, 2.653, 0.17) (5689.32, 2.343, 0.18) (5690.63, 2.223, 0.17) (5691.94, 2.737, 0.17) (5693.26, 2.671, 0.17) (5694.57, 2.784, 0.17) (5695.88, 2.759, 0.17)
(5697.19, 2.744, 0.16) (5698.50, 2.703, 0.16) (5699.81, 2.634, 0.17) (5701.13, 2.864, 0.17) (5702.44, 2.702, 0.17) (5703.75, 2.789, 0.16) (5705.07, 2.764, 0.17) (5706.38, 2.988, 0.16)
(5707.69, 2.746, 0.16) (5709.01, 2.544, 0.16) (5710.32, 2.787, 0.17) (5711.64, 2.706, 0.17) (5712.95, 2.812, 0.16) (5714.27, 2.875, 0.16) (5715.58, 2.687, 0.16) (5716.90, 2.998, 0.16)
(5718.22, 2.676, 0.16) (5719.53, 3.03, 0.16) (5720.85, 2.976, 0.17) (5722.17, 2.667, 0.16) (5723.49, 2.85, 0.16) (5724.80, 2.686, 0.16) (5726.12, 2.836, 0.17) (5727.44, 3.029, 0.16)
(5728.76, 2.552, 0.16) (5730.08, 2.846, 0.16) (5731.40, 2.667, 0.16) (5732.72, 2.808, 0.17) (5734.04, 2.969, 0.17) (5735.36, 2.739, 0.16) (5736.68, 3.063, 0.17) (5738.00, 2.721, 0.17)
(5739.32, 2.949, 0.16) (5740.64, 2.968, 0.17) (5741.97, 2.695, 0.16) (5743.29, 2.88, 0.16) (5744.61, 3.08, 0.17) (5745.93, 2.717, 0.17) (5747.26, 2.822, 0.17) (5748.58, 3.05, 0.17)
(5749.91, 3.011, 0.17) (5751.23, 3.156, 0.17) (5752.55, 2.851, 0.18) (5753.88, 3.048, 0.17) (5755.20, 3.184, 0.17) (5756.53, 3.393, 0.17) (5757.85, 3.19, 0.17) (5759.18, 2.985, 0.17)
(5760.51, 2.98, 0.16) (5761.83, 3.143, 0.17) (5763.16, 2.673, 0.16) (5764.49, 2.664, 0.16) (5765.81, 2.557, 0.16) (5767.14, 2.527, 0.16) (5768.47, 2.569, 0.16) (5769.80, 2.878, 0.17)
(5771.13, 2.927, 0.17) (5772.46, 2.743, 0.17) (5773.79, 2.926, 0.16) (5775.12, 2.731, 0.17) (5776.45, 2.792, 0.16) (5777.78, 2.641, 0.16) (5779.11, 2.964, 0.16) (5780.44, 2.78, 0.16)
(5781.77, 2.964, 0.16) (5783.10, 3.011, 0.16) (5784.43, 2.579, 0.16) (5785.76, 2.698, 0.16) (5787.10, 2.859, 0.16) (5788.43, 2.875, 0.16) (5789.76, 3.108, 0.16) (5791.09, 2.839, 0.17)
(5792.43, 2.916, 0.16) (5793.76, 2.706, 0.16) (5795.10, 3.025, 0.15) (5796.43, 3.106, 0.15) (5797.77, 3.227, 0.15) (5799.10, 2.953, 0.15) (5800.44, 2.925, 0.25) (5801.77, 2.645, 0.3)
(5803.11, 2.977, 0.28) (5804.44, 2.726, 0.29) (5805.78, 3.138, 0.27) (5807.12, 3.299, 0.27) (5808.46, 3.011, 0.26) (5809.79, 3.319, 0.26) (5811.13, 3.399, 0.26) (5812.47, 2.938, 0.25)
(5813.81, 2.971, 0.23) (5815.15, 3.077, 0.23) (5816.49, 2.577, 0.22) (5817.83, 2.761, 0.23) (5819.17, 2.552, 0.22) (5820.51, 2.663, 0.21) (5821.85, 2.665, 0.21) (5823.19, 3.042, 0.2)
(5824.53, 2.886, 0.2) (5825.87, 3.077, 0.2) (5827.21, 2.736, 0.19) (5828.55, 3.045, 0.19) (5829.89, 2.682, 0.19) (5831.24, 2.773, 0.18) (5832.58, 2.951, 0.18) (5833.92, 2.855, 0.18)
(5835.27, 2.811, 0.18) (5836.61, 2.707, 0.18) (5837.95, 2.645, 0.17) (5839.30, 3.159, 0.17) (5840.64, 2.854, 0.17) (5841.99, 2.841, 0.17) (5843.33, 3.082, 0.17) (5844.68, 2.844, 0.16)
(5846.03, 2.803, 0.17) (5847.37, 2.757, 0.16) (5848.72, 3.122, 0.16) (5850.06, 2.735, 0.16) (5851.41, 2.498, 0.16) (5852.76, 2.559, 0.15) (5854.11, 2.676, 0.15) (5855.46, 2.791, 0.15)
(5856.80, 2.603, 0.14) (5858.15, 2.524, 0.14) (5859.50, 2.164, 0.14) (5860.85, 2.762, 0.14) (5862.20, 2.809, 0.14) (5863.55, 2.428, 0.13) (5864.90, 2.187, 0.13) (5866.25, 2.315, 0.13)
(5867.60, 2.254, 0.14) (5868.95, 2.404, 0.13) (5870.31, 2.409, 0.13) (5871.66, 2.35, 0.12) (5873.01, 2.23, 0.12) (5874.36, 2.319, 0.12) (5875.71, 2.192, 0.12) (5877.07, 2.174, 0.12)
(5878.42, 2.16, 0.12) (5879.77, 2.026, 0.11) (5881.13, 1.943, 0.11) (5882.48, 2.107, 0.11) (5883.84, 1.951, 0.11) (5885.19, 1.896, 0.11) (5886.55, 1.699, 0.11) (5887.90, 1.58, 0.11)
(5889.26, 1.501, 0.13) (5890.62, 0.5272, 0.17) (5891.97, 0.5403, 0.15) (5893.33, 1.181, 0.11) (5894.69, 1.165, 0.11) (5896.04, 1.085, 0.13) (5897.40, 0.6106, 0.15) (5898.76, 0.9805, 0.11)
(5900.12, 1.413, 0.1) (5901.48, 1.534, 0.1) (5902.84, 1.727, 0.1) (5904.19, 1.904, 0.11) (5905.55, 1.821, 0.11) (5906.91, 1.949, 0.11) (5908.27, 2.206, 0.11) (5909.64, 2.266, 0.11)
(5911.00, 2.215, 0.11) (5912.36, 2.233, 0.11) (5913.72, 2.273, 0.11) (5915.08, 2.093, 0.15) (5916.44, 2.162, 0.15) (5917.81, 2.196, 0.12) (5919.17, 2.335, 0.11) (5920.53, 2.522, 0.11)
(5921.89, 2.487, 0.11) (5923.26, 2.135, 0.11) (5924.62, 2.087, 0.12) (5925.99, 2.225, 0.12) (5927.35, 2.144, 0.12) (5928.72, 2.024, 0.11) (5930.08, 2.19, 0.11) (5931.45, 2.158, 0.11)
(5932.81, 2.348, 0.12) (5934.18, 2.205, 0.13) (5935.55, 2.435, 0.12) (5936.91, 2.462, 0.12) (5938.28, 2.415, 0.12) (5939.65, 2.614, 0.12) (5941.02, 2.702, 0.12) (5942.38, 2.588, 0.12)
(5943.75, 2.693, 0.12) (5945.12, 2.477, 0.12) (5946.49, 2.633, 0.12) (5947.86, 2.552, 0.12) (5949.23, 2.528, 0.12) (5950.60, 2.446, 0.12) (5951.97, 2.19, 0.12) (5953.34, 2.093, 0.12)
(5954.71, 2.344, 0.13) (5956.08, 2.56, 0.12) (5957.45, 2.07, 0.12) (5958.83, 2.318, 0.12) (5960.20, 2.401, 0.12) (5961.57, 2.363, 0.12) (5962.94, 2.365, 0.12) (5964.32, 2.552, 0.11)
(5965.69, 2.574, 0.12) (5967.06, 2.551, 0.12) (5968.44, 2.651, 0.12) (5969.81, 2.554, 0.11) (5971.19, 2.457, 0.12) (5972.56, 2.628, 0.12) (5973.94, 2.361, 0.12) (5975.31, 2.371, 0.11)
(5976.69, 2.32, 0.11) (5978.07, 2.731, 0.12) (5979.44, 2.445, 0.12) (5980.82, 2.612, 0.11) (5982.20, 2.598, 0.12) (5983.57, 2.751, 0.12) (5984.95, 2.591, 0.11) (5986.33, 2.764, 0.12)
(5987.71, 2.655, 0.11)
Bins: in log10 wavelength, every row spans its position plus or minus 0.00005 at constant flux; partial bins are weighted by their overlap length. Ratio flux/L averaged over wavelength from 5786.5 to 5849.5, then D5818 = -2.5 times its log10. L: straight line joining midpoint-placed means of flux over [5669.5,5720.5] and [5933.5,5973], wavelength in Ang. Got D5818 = -0.14 mag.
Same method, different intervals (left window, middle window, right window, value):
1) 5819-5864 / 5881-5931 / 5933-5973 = 0.387 mag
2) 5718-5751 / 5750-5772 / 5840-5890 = -0.060 mag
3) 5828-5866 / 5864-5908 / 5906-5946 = 0.394 mag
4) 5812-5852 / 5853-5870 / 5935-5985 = 0.110 mag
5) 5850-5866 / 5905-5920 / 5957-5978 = 0.155 mag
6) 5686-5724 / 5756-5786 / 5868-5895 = -0.182 mag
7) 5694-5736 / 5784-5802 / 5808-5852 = -0.020 mag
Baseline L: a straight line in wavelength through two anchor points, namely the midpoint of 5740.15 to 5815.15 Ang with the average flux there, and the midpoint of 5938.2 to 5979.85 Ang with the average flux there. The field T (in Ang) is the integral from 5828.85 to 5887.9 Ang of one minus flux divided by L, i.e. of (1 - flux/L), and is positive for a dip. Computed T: 4.8 Ang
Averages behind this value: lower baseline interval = 2.92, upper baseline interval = 2.47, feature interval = 2.5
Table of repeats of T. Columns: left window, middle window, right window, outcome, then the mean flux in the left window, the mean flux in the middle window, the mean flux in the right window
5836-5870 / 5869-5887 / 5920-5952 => 3.1 Ang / 2.66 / 2.13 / 2.39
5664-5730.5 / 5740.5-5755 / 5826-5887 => -1.7 Ang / 2.67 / 2.94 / 2.54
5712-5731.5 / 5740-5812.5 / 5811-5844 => -2.1 Ang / 2.82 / 2.92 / 2.86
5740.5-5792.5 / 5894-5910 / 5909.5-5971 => 6.0 Ang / 2.88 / 1.54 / 2.37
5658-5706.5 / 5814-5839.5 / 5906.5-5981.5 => -3.6 Ang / 2.59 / 2.82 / 2.37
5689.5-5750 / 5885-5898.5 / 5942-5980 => 7.4 Ang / 2.79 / 1.15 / 2.46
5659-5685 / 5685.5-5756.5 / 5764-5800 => -4.1 Ang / 2.51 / 2.81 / 2.84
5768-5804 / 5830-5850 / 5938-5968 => -0.9 Ang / 2.87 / 2.86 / 2.46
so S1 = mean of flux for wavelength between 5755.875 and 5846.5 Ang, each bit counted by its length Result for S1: 2.89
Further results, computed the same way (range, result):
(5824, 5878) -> 2.65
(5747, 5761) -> 3.07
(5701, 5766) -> 2.87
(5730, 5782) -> 2.88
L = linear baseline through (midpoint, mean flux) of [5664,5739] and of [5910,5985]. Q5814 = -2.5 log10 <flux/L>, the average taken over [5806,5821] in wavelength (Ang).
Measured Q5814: -0.16 mag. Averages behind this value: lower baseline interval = 2.69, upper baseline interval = 2.4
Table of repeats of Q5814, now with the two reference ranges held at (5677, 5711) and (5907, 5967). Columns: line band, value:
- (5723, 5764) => -0.13 mag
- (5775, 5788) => -0.11 mag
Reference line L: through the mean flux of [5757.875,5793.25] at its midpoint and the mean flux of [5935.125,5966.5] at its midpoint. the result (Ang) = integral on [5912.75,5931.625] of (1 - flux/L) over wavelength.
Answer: 2.2 Ang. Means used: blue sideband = 2.83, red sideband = 2.45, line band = 2.22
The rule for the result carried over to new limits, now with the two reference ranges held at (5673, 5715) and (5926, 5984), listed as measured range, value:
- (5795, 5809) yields -2.41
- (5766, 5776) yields -0.63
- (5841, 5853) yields -1.38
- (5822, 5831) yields -1.24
